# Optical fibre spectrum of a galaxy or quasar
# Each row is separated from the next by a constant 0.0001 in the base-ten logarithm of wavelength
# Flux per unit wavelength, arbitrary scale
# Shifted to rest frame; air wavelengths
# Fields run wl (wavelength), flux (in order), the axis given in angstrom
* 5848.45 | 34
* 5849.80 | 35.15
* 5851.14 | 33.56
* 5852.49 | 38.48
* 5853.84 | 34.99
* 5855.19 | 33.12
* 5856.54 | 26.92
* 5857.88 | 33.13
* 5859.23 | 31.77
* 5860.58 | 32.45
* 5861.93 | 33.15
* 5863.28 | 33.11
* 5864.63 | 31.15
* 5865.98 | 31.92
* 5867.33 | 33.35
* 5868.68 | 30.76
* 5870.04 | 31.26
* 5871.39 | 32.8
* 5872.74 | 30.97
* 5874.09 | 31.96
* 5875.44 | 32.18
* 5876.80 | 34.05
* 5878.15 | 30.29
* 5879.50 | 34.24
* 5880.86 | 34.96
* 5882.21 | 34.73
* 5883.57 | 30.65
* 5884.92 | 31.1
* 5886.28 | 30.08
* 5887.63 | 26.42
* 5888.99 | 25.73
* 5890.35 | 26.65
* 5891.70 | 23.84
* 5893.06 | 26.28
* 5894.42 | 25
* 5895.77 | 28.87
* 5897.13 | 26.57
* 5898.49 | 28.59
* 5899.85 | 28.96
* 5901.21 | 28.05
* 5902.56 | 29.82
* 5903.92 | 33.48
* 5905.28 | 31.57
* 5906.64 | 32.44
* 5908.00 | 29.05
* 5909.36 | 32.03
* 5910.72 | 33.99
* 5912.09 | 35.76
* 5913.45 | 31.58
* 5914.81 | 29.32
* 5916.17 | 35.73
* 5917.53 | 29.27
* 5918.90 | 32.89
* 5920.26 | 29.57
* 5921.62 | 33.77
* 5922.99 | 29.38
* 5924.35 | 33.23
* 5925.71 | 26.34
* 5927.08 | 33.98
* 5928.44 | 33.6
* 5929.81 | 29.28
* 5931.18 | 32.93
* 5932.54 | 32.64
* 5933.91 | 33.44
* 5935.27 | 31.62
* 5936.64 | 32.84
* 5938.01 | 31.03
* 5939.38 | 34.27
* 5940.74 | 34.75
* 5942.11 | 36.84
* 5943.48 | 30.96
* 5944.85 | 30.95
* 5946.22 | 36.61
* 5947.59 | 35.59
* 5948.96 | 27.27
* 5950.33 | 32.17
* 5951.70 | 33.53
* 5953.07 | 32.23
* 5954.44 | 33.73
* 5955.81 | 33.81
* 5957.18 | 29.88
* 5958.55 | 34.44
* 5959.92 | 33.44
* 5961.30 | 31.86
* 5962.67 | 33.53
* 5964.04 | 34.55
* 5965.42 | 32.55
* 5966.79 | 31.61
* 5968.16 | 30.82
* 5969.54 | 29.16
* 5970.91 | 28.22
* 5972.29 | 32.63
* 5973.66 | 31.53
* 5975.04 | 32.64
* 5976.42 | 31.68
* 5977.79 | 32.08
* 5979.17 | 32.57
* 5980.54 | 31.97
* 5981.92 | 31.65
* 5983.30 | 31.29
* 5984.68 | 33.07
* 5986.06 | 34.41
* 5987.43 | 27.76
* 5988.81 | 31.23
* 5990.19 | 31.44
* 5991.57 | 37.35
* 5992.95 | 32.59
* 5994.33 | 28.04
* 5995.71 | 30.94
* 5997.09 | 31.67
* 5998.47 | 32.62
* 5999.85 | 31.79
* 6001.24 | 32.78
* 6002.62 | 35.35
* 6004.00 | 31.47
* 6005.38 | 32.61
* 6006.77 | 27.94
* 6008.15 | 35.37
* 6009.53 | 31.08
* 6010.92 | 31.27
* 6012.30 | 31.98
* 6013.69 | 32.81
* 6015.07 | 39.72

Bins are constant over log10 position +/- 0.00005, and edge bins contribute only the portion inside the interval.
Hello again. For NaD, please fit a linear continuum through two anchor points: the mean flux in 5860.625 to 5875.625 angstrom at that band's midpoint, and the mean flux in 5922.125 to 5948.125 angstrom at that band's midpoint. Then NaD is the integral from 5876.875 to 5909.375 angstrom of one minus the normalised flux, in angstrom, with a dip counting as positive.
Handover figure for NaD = 2.7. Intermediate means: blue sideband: 32.1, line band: 29.6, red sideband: 32.6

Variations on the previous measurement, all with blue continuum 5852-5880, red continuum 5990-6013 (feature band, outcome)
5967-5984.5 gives 0.4 angstrom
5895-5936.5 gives 1.4 angstrom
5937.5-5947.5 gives -0.5 angstrom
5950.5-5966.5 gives -0.4 angstrom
